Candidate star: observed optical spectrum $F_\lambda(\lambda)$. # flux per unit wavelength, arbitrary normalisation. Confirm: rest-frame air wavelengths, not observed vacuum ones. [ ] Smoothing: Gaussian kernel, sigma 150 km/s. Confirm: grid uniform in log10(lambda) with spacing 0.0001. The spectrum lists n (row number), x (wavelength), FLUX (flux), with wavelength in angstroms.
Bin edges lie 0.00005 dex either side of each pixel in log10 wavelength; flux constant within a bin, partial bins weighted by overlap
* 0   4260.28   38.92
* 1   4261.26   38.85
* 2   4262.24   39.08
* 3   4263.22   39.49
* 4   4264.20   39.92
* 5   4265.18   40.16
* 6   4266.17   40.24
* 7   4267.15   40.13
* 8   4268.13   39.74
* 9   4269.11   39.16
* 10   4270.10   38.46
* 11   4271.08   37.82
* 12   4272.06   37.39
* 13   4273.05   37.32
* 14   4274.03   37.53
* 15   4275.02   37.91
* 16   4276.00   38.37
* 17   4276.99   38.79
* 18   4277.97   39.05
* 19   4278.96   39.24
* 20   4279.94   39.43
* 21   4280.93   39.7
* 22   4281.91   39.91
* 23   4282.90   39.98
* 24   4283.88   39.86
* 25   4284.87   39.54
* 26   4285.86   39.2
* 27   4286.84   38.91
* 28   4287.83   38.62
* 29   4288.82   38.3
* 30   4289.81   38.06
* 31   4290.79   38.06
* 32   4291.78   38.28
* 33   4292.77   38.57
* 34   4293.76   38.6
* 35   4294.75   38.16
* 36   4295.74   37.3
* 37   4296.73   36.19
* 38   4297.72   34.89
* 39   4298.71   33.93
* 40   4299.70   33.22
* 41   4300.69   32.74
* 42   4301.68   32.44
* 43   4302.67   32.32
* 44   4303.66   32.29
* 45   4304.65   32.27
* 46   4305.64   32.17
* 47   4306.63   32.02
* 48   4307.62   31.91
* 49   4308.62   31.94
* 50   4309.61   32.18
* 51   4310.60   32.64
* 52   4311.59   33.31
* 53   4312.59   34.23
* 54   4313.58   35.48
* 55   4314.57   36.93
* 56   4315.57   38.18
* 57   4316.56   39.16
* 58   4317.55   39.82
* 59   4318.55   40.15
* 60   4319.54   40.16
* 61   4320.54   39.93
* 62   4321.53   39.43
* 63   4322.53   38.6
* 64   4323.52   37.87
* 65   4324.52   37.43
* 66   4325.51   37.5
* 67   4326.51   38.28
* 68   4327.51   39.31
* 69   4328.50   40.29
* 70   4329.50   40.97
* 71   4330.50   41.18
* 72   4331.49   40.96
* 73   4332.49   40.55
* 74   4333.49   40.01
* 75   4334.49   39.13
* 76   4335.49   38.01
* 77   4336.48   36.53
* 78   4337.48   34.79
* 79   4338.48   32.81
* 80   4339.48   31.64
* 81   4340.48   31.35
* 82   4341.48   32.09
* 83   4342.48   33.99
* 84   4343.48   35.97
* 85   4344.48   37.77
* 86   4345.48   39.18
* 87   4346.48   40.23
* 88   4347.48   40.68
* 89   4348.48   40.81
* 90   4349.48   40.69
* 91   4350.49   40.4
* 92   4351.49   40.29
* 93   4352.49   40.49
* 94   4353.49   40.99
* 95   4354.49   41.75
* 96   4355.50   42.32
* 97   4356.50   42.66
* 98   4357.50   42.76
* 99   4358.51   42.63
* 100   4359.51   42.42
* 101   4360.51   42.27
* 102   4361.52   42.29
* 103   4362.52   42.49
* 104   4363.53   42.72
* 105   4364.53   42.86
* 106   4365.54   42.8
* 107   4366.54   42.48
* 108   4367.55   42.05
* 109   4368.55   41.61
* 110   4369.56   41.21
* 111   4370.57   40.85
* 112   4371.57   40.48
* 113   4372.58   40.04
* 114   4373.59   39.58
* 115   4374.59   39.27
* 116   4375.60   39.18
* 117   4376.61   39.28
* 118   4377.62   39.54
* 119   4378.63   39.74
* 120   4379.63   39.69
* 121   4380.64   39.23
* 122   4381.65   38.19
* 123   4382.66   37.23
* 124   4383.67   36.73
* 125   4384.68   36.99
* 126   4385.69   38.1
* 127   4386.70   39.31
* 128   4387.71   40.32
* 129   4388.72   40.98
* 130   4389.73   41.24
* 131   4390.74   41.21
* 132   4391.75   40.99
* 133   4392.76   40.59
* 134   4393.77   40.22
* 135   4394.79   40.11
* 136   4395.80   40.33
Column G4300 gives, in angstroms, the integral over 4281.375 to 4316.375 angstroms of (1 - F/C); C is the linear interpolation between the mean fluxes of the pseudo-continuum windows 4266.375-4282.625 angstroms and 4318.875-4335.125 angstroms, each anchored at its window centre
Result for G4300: 2.9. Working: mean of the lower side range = 38.8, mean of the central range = 35.8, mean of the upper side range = 39.5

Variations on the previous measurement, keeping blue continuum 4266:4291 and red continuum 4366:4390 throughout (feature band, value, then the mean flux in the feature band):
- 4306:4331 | 1.3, 37.1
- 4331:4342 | 0.9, 36.1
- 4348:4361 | -0.7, 41.6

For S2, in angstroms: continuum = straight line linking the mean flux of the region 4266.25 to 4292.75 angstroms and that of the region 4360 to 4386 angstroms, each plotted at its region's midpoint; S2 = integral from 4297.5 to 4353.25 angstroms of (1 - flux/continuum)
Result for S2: 4.0 angstroms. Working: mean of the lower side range 38.8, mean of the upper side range 40.3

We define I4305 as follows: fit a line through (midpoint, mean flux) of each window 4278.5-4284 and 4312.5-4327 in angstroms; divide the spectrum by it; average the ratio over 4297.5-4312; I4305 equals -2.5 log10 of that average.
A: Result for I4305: 0.19 mag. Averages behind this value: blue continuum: 39.7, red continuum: 38.3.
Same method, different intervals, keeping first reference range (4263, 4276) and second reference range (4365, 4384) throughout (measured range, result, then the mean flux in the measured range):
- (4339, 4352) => 0.07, 37.3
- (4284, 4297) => 0.02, 38.4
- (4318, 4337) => 0.01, 39.3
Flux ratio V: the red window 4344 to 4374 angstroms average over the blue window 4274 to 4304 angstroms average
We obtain 1.10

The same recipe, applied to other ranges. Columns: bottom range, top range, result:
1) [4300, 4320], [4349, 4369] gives 1.21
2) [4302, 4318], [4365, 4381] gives 1.18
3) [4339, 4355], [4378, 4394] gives 1.04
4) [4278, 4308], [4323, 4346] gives 1.02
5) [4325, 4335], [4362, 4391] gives 1.01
